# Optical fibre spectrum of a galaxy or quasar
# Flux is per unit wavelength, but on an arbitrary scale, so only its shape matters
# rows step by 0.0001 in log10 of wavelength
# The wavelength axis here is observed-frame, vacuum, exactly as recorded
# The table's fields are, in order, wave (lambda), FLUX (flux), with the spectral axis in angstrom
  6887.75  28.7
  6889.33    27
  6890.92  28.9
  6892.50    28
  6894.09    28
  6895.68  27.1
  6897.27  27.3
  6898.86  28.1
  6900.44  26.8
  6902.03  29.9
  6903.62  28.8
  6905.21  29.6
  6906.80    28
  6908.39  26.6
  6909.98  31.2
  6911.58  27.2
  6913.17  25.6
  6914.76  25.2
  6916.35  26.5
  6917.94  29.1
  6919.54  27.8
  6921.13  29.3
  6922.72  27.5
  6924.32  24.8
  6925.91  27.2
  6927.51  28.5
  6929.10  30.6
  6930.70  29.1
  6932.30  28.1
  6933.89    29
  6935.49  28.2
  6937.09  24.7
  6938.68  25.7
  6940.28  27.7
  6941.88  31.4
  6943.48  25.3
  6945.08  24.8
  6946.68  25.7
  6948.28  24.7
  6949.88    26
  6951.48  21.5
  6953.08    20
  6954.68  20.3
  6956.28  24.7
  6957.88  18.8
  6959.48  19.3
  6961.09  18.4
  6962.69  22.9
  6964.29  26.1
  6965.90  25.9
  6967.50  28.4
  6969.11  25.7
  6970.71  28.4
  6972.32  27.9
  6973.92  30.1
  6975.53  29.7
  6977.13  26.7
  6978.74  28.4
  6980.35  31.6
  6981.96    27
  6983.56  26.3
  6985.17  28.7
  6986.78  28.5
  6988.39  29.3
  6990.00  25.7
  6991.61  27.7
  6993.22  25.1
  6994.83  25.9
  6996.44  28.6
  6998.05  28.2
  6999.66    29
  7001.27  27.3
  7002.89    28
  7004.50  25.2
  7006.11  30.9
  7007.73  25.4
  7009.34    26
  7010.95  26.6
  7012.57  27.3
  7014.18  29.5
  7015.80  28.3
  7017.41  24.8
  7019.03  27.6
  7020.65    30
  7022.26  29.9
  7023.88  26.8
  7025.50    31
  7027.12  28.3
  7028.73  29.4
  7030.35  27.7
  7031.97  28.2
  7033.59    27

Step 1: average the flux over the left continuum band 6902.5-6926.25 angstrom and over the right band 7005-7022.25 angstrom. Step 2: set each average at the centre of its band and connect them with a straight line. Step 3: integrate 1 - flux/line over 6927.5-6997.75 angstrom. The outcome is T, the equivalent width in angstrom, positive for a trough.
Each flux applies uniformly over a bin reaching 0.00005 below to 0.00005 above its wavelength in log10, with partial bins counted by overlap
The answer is 3.5 angstrom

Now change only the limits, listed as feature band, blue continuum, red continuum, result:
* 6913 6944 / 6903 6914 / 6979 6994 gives 0.4 angstrom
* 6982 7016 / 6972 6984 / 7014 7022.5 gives 1.1 angstrom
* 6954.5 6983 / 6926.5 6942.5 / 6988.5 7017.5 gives 2.1 angstrom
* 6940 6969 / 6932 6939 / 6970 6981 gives 4.2 angstrom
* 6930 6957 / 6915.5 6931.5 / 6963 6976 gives 2.1 angstrom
